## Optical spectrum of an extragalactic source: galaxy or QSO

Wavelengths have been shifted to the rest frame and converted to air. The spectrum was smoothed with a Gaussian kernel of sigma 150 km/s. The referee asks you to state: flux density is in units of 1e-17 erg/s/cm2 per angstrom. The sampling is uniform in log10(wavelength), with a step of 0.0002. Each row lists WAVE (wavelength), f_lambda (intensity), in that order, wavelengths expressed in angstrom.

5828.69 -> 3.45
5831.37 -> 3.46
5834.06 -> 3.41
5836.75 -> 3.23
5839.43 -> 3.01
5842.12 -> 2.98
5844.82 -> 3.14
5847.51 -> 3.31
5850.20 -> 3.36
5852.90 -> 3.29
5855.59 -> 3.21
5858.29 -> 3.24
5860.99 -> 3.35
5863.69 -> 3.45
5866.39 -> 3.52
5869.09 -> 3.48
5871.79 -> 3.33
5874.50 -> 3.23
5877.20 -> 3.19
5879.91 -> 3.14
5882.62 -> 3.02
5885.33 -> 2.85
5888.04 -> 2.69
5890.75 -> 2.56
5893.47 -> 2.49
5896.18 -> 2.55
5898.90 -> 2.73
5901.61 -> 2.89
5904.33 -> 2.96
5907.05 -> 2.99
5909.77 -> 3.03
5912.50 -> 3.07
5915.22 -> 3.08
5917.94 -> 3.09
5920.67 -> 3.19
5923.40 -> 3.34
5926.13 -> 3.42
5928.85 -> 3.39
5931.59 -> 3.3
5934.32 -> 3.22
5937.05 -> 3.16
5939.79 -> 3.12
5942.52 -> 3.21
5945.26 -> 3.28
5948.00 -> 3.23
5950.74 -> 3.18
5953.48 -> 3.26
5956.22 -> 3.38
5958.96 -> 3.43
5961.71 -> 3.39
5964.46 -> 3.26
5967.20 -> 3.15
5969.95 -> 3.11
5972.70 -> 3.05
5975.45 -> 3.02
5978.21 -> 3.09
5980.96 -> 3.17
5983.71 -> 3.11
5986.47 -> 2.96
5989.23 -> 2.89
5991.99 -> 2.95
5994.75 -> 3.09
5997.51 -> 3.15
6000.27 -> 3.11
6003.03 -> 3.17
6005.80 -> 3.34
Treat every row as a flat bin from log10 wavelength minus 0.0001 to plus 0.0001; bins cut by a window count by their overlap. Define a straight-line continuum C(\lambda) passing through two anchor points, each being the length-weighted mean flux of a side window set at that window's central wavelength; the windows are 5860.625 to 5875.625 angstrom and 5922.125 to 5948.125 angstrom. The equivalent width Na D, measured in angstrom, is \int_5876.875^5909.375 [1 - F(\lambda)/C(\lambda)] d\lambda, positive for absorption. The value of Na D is 5.0 angstrom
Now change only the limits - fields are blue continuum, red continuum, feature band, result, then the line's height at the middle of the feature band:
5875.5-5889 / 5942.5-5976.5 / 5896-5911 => 0.9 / 3.06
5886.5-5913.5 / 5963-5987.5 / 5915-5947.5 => -3.5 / 2.92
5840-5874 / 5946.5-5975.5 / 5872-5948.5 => 4.9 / 3.26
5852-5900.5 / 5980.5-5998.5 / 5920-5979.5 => -3.7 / 3.05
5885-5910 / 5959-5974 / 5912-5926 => -1.4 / 2.9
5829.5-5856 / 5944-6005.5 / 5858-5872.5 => -0.8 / 3.23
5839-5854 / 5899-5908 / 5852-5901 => -0.3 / 3.05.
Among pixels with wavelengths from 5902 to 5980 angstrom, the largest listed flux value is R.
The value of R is 3.43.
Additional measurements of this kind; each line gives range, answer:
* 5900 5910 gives 3.03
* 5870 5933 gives 3.42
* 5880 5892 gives 3.02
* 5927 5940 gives 3.39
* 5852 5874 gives 3.52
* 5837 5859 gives 3.36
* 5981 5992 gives 3.11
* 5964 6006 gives 3.34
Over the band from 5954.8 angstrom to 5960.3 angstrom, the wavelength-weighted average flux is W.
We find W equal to 3.41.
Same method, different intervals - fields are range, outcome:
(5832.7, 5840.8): 3.22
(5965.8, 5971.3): 3.13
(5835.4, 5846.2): 3.09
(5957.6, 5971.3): 3.27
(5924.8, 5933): 3.37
